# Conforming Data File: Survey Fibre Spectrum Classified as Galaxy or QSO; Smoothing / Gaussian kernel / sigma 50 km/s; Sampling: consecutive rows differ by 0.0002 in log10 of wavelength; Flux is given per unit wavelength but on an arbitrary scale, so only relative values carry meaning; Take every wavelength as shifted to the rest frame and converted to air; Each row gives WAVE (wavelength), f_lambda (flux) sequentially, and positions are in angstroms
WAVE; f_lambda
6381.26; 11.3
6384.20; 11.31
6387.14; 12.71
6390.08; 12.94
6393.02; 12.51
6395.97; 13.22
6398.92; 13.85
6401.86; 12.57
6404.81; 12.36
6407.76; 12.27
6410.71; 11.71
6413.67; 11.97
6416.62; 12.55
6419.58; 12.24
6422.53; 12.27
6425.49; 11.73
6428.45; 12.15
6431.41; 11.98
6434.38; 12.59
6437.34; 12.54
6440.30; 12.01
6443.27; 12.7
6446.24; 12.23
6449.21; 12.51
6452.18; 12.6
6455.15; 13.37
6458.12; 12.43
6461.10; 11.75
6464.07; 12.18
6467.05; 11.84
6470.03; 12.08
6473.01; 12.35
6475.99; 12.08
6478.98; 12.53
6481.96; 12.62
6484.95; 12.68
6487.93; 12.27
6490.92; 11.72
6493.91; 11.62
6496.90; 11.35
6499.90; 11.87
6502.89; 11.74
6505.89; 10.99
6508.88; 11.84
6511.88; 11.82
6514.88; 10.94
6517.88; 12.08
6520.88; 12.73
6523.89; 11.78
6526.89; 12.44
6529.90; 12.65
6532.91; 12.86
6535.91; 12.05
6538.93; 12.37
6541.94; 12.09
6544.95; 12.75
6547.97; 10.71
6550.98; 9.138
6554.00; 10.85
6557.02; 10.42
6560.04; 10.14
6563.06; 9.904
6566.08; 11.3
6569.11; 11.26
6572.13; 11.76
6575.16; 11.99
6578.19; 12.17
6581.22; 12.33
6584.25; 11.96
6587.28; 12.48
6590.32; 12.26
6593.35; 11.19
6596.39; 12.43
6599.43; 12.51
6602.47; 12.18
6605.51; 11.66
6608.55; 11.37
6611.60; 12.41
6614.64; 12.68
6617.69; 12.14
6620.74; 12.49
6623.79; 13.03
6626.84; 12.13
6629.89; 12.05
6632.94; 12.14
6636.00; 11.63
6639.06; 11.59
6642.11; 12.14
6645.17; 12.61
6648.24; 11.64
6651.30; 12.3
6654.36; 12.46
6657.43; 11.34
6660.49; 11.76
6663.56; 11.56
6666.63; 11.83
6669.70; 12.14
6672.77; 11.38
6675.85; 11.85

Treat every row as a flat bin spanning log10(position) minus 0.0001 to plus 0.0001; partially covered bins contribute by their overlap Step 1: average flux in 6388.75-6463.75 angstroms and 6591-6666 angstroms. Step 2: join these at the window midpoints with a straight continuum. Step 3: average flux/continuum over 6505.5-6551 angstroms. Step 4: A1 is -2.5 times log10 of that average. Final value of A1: 0.03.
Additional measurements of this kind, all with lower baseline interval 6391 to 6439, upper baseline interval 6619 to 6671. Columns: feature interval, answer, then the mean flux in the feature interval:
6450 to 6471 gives 0.00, 12.3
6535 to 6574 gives 0.10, 11.1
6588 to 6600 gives 0.00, 12.1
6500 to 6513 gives 0.06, 11.6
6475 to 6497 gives 0.01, 12.2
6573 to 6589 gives 0.00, 12.2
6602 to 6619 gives 0.00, 12.1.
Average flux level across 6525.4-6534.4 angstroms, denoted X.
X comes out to 12.6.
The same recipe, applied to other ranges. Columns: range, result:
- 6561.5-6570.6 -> 10.8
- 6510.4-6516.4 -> 11.4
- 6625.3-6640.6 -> 11.9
